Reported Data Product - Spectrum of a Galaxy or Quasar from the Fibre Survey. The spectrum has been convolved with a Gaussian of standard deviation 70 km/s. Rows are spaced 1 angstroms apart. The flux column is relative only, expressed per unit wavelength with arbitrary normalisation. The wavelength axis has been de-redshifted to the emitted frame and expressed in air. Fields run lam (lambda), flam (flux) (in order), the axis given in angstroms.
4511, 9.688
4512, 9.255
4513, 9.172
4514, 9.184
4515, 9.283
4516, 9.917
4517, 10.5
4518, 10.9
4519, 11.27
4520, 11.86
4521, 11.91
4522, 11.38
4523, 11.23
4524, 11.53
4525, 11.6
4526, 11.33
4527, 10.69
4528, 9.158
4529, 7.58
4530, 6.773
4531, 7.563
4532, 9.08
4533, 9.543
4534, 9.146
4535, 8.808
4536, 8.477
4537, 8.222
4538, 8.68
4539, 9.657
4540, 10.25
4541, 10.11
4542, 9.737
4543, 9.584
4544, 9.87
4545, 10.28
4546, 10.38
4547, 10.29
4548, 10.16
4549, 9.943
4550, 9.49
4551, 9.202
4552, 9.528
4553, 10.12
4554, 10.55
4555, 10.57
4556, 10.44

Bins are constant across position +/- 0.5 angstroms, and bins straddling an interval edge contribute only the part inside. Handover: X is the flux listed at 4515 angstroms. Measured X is 9.283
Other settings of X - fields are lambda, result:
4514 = 9.184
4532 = 9.08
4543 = 9.584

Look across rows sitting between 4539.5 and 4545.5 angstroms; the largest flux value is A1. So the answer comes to 10.28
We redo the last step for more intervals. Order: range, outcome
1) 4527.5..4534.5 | 9.543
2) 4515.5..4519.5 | 11.27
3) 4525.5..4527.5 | 11.33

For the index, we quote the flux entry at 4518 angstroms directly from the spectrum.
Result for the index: 10.9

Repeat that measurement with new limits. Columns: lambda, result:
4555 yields 10.57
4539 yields 9.657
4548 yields 10.16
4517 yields 10.5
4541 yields 10.11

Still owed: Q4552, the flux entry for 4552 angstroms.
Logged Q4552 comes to 9.528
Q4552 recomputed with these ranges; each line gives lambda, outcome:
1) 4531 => 7.563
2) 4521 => 11.91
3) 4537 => 8.222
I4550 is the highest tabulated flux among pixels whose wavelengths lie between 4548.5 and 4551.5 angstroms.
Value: 9.943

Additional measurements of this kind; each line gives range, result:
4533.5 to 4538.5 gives 9.146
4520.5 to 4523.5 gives 11.91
